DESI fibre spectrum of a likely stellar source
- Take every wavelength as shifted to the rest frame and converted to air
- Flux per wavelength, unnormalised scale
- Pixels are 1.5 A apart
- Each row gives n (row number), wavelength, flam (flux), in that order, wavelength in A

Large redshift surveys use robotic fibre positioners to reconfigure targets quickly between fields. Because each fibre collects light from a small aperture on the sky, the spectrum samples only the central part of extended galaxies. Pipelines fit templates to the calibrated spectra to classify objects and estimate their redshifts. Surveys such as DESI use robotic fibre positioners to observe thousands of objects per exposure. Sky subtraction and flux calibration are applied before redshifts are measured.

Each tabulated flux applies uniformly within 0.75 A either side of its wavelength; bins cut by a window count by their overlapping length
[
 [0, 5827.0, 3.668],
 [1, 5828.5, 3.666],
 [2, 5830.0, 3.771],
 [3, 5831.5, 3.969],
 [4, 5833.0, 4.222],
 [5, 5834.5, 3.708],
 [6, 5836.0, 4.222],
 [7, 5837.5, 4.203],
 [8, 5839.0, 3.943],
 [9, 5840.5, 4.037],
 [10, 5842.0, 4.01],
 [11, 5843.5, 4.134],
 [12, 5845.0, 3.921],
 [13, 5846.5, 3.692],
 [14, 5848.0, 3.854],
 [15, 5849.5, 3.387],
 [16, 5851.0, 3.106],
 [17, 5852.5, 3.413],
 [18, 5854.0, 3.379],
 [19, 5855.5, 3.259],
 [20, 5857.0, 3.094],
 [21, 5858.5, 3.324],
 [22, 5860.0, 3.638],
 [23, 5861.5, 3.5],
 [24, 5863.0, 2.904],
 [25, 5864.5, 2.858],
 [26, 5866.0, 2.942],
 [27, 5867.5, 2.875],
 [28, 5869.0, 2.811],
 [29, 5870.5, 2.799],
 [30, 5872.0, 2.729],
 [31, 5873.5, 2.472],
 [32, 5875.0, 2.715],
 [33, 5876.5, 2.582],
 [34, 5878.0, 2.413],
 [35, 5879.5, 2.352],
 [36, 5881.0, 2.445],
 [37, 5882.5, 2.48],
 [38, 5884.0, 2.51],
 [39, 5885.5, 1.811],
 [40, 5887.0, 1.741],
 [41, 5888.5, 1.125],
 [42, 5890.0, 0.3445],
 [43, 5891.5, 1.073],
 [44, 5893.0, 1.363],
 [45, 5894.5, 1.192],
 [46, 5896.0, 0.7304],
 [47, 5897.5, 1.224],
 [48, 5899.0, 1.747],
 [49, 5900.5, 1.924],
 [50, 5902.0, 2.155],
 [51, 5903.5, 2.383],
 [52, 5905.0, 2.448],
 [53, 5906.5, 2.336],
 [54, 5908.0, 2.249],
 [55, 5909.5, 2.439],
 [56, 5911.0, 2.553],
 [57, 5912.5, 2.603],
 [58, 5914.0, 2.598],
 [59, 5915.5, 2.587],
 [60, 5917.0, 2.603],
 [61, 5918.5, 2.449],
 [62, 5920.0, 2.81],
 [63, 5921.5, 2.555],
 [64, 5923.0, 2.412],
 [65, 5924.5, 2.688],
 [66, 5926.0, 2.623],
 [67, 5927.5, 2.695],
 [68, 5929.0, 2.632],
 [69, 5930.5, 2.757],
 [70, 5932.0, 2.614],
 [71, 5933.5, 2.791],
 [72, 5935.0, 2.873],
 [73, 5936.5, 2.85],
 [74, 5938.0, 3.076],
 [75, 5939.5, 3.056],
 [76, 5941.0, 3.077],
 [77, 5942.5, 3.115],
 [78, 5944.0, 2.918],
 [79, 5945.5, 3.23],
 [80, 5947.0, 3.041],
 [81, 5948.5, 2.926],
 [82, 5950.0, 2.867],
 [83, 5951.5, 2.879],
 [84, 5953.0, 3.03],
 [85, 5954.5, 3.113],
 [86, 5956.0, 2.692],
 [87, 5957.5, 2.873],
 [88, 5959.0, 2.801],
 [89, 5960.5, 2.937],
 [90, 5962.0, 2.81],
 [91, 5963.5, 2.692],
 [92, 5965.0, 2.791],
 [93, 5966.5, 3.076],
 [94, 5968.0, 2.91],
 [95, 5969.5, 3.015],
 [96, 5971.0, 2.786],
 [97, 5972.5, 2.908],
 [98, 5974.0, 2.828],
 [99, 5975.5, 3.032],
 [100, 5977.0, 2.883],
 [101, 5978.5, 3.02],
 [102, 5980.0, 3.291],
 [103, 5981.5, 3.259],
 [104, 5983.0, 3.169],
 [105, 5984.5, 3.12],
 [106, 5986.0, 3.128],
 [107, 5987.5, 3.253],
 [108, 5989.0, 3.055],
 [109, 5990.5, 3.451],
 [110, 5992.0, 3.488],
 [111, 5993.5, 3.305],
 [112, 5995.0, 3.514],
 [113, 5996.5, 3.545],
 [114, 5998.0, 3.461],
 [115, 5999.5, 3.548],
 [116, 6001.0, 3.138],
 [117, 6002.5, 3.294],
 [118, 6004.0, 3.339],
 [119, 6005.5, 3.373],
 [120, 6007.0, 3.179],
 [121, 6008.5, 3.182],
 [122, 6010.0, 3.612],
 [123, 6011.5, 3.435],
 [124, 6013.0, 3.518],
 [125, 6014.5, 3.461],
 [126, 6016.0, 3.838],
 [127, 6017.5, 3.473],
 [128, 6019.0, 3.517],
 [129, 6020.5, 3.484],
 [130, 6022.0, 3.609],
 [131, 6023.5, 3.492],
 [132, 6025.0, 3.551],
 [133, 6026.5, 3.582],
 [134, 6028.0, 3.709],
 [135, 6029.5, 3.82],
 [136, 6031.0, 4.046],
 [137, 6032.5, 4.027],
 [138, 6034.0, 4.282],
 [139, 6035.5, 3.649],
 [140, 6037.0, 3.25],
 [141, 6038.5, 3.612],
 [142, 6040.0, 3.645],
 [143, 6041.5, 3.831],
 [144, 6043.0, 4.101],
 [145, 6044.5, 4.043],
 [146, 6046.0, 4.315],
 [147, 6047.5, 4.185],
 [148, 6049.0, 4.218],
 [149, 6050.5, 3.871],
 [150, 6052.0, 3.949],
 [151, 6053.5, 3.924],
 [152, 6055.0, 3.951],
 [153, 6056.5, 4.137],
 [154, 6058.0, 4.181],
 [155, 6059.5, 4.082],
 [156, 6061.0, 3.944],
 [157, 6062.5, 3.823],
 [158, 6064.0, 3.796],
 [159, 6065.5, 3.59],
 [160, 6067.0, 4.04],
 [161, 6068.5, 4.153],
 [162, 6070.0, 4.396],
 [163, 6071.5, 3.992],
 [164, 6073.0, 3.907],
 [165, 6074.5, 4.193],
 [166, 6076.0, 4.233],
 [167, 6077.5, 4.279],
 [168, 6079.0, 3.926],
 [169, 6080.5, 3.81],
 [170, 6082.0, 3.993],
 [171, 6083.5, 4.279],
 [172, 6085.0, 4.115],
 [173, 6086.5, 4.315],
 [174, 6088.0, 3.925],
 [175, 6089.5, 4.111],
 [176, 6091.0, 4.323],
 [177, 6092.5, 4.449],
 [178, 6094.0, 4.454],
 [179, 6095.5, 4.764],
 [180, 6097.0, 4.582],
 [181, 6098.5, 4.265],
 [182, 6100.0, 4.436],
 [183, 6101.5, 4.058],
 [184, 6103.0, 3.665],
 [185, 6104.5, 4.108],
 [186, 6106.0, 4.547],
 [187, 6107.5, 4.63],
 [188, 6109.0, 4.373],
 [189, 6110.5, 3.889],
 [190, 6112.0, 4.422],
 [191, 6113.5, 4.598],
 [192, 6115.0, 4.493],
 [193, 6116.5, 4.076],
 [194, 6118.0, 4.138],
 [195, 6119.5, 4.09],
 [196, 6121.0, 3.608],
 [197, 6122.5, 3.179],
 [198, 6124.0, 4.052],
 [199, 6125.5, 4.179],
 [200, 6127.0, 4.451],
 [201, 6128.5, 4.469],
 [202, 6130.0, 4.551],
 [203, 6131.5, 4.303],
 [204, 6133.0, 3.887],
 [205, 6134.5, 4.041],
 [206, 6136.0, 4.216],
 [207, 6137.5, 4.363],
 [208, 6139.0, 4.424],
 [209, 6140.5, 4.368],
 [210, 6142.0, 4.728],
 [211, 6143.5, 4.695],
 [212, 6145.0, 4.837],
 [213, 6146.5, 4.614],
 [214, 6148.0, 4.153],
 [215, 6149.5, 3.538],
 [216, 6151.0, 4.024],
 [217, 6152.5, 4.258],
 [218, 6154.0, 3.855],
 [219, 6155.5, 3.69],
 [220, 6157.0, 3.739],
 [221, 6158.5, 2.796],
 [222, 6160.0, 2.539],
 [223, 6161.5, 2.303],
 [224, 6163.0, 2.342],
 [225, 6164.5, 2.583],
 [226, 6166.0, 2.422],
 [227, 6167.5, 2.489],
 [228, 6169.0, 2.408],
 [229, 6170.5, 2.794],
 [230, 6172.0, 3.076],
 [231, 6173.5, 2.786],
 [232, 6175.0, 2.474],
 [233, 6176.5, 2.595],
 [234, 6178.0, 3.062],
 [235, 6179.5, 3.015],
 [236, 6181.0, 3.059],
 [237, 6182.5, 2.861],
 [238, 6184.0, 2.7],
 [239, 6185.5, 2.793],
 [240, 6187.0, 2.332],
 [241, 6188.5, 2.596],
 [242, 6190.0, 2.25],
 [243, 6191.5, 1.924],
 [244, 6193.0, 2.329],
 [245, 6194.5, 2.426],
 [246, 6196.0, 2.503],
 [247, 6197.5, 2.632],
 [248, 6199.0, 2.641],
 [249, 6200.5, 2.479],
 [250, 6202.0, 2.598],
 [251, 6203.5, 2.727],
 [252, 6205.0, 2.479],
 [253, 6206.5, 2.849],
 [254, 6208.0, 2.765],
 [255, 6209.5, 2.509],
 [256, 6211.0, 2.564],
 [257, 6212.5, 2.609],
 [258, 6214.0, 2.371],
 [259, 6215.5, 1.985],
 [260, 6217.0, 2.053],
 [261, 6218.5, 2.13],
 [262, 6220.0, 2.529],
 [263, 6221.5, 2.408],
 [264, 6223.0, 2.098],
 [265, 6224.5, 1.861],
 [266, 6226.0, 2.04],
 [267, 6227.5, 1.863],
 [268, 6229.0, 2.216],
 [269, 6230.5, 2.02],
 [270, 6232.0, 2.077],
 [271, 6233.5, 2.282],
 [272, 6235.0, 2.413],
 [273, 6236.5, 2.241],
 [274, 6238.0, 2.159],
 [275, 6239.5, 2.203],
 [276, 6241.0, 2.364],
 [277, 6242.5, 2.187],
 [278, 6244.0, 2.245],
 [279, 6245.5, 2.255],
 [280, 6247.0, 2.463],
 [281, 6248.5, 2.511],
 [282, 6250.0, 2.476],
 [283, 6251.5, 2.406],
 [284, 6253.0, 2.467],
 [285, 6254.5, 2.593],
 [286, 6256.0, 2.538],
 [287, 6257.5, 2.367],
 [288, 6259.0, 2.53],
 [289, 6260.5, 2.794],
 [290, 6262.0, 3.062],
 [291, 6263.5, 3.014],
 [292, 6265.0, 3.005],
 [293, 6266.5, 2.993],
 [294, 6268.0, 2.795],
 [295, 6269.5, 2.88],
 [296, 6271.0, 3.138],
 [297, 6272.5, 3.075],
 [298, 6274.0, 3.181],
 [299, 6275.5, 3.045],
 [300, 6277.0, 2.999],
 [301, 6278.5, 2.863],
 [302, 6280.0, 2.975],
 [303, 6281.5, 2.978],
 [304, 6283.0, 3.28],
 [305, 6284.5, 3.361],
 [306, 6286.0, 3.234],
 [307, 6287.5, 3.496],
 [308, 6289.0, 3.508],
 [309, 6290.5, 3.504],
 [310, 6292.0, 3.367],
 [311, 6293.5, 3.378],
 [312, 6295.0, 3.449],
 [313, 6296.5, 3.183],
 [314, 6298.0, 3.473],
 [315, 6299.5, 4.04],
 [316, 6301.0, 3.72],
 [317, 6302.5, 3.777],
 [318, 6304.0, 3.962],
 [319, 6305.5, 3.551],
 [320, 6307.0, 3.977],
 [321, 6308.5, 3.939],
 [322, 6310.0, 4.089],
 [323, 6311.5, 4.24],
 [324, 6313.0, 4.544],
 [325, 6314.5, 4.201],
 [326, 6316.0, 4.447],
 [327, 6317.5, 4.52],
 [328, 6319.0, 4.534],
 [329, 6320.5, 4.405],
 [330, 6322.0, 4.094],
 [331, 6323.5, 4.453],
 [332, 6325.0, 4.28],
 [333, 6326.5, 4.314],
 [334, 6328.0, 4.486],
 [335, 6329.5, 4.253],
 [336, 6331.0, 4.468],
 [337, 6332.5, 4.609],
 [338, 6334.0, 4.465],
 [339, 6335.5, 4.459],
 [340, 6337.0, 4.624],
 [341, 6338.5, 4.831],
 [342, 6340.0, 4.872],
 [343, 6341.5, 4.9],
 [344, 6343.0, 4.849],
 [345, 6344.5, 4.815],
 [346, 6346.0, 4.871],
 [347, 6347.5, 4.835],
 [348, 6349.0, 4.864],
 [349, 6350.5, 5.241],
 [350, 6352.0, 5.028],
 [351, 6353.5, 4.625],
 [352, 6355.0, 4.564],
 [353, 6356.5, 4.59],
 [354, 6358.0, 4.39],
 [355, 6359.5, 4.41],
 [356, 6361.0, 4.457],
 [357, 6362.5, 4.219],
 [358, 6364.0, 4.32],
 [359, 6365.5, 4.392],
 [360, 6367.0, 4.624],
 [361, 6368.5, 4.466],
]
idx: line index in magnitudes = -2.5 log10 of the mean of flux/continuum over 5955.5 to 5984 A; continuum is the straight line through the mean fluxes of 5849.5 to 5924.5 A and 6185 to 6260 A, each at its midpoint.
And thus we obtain -0.216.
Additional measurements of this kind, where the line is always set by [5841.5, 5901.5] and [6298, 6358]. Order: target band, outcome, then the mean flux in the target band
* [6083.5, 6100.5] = -0.24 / 4.34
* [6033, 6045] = -0.17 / 3.8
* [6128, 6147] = -0.20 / 4.42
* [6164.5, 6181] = 0.36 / 2.72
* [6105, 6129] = -0.17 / 4.2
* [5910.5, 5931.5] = 0.07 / 2.61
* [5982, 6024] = -0.09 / 3.39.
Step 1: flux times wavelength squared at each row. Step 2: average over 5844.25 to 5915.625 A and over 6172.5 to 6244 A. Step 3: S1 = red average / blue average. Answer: 1.08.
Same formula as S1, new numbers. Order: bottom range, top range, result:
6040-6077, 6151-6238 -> 0.67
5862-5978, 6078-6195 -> 1.56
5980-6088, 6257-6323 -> 1.02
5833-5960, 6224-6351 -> 1.42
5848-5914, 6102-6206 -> 1.56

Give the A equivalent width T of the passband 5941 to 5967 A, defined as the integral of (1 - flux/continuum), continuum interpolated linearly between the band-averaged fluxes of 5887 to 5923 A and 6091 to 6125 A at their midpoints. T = -4.27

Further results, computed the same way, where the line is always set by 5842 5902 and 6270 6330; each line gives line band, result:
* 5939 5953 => -1.2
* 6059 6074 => -4.2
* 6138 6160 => -5.0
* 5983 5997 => -2.0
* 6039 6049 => -3.2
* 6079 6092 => -3.9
